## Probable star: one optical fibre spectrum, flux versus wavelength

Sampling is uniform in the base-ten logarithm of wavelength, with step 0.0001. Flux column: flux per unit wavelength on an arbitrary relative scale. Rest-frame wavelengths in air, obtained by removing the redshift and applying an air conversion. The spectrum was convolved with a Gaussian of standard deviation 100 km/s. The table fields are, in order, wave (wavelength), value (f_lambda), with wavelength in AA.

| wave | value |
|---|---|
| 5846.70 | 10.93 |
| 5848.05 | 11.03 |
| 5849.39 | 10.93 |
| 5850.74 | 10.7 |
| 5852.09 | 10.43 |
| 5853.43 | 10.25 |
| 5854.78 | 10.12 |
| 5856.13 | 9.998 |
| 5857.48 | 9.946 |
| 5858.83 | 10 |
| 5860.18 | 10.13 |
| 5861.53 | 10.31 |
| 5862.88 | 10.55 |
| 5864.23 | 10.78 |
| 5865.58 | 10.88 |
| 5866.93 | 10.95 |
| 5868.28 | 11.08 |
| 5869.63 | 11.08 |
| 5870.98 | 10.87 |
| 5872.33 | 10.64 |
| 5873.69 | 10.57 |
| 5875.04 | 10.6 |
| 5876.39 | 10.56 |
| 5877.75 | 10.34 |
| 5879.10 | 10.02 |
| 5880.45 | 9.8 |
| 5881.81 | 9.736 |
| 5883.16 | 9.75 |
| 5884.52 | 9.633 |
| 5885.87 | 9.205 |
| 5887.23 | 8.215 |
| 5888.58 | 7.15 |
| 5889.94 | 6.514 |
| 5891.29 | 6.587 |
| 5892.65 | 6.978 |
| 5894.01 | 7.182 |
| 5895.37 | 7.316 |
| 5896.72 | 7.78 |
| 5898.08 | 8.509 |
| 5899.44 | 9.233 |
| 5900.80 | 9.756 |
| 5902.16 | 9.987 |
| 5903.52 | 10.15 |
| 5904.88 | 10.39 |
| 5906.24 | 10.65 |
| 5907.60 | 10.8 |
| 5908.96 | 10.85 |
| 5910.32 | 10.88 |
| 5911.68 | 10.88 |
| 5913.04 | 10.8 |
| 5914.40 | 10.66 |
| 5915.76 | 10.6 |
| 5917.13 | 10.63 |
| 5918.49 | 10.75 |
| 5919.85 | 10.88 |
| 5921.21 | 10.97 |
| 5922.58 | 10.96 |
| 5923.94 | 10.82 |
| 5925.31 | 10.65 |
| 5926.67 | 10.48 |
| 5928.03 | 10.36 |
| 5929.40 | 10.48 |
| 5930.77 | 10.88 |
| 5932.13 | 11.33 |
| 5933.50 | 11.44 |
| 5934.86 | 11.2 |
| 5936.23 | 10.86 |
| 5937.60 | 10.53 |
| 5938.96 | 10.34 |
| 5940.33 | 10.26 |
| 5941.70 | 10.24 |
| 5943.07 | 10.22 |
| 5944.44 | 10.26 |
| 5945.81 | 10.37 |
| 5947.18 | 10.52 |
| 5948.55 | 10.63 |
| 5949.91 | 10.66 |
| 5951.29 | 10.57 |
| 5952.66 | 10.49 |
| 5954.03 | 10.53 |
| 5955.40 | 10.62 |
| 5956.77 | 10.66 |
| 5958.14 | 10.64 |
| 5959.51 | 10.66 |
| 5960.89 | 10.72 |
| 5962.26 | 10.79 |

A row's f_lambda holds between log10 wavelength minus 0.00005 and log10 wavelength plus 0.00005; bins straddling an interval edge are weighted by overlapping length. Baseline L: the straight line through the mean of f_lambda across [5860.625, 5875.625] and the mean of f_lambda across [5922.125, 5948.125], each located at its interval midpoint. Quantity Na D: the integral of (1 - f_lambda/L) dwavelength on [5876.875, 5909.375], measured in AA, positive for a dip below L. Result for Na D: 5.1 AA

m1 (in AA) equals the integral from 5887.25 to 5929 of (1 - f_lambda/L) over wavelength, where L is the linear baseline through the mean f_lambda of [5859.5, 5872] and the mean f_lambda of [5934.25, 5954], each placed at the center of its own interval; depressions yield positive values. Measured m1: 3.7 AA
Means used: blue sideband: 10.7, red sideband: 10.5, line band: 9.66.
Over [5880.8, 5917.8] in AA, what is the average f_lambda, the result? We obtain 9.29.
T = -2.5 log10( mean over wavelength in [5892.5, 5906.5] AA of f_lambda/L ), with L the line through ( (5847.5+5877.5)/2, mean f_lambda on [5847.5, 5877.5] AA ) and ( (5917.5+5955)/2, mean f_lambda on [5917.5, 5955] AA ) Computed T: 0.19 mag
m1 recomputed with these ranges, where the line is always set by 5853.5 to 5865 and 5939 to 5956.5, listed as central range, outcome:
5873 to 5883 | 0.1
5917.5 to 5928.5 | -0.4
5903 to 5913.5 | -0.3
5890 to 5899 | 2.6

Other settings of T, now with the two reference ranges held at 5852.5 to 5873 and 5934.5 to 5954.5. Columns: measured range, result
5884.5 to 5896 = 0.362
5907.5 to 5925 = -0.031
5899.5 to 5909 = 0.025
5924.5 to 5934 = -0.029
